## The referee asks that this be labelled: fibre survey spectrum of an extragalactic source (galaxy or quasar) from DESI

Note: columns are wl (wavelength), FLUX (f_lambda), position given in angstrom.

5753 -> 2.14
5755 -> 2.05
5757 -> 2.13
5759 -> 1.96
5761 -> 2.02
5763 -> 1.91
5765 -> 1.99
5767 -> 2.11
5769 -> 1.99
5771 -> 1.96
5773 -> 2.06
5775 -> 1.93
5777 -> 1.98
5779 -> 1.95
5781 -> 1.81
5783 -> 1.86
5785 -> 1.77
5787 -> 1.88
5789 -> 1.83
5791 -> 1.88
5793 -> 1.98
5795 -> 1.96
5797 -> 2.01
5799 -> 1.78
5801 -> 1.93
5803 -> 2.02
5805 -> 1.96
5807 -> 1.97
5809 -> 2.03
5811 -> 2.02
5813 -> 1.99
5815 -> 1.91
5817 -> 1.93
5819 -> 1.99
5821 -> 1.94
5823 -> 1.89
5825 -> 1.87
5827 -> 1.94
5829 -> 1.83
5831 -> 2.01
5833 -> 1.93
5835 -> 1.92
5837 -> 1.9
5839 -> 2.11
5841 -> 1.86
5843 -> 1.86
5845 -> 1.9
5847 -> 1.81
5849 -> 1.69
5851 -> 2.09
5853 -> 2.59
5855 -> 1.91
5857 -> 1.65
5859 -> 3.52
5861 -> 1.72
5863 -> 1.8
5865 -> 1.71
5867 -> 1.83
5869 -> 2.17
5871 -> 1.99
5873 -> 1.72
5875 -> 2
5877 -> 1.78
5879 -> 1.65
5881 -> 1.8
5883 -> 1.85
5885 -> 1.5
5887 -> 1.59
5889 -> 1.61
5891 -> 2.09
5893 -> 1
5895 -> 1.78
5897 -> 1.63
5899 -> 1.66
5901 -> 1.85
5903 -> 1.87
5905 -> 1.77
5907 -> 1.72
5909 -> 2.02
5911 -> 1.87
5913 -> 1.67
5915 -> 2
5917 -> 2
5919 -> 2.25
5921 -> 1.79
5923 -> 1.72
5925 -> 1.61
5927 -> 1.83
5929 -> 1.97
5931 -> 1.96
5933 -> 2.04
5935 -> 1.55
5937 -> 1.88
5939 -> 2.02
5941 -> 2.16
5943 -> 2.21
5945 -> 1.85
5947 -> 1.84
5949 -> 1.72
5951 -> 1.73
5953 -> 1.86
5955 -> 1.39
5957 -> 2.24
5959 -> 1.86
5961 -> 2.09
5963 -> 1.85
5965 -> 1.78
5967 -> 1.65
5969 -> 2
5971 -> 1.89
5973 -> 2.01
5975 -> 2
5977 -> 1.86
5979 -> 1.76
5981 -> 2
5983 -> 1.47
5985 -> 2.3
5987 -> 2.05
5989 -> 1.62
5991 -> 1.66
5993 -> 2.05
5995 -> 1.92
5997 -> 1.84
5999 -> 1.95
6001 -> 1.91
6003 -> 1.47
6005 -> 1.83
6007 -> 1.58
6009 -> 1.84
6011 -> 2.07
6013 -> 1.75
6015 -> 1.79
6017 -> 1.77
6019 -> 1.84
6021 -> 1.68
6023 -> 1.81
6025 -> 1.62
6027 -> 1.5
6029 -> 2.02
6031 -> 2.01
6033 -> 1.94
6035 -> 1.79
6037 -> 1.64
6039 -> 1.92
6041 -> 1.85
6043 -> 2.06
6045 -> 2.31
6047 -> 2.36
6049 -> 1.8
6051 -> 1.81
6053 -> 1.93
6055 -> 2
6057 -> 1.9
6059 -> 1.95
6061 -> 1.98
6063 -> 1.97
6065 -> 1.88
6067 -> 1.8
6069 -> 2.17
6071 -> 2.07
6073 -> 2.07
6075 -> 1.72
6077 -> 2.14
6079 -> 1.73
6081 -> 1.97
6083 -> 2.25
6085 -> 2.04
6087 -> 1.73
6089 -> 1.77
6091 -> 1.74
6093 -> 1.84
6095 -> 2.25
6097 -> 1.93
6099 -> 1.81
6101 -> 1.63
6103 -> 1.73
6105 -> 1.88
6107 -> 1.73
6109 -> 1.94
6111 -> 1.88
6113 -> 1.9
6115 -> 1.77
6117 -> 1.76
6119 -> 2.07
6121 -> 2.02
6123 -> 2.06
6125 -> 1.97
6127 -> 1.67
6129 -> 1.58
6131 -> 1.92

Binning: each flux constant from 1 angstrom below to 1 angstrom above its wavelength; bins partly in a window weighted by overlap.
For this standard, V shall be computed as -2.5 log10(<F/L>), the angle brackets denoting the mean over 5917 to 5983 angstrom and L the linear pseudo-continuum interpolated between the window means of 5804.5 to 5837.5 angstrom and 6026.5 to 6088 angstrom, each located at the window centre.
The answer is 0.04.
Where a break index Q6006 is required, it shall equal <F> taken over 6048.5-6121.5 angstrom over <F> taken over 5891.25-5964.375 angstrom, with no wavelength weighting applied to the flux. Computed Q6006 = 1.03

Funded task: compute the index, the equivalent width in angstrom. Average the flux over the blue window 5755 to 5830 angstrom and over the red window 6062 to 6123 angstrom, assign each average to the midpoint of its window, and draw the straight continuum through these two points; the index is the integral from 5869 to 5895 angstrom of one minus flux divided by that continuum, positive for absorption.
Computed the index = 2.7 angstrom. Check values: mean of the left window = 1.95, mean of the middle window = 1.73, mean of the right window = 1.91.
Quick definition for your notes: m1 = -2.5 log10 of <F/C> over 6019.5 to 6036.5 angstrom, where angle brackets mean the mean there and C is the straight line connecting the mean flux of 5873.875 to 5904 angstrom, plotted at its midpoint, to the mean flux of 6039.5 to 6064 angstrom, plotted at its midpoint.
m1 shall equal 0.09 mag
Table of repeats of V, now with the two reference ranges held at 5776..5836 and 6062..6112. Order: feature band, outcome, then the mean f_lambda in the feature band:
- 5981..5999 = 0.021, 1.88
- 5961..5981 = 0.017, 1.88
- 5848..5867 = -0.077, 2.06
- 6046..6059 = -0.032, 1.97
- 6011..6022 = 0.069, 1.79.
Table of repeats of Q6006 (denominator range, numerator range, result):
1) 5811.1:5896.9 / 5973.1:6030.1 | 0.96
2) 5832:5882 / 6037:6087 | 1.01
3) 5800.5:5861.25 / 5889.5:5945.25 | 0.93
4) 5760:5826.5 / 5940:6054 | 0.96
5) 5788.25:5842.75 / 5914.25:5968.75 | 0.97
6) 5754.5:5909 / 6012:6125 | 1.00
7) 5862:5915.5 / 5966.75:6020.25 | 1.04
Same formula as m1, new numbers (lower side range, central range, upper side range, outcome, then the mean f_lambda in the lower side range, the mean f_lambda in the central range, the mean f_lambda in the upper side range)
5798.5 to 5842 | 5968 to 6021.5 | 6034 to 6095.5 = 0.06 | 1.94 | 1.85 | 1.95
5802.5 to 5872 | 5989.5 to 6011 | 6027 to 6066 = 0.08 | 1.98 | 1.81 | 1.94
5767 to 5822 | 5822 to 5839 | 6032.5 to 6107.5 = 0.01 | 1.94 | 1.92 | 1.92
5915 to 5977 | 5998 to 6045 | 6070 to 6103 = 0.05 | 1.89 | 1.82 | 1.91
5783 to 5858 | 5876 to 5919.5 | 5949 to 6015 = 0.08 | 1.93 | 1.77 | 1.85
